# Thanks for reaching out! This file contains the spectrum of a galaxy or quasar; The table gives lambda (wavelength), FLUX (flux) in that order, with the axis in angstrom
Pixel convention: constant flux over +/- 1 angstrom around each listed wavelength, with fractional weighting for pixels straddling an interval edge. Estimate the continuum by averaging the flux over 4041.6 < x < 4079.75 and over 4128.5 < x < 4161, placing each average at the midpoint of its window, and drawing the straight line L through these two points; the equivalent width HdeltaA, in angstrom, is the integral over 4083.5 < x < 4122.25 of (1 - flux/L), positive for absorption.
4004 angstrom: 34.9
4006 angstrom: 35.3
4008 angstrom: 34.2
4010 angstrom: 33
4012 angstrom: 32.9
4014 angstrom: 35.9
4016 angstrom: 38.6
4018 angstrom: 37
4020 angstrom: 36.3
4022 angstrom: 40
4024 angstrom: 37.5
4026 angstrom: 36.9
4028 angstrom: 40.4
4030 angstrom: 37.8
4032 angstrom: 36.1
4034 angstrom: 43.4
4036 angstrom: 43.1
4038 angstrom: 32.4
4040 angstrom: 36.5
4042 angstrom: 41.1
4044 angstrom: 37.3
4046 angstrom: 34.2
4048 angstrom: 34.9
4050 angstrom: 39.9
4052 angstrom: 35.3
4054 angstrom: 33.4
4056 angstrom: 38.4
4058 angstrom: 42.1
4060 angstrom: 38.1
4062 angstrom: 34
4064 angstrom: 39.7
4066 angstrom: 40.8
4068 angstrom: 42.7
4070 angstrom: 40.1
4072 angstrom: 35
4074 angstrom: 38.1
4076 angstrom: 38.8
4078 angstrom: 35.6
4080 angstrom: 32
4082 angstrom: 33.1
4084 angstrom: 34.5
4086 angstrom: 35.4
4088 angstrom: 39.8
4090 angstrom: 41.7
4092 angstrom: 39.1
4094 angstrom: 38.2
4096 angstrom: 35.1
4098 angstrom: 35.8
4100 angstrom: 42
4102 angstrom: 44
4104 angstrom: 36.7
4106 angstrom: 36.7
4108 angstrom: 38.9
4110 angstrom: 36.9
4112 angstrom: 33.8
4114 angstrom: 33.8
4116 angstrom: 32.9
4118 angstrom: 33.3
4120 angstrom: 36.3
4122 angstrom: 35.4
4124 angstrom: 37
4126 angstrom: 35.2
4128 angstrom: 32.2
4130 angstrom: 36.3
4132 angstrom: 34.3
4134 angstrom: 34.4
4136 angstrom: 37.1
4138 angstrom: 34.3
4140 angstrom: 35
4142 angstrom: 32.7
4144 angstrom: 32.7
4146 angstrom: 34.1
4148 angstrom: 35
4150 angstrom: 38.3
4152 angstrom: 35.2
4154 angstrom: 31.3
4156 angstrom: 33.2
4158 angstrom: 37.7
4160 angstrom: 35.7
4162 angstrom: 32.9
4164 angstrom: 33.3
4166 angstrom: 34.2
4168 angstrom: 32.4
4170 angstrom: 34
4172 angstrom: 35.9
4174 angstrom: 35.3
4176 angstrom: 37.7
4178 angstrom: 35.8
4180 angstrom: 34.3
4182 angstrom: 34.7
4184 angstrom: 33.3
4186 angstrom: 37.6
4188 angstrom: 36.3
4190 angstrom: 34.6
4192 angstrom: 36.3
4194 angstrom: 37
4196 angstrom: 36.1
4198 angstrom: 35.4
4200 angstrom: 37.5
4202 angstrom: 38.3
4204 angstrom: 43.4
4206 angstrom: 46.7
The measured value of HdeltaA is -0.9 angstrom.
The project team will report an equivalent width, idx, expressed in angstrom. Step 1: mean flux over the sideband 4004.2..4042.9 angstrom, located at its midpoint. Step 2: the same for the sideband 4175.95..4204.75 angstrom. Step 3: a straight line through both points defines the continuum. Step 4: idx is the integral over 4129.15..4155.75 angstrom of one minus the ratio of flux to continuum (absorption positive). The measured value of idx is 1.5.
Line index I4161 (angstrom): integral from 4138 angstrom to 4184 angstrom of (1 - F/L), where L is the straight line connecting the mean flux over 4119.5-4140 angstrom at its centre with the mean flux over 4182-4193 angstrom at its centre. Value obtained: 1.06 angstrom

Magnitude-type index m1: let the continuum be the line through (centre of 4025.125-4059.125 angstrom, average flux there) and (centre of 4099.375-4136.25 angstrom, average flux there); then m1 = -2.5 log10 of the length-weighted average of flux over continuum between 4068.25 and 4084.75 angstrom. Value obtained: 0.02 mag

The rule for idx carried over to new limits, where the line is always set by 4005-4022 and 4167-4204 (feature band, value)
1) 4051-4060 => -0.4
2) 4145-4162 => 0.4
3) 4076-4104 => -1.3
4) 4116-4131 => 0.4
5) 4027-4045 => -1.5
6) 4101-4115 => -0.6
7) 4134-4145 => 0.5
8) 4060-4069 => -0.9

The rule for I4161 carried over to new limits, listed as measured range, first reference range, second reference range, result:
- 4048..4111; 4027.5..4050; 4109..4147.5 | -2.3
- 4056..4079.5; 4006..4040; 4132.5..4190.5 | -1.4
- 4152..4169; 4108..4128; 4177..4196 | 0.7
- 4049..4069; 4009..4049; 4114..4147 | -1.1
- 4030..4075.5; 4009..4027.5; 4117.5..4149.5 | -2.5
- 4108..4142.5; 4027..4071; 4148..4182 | 1.0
